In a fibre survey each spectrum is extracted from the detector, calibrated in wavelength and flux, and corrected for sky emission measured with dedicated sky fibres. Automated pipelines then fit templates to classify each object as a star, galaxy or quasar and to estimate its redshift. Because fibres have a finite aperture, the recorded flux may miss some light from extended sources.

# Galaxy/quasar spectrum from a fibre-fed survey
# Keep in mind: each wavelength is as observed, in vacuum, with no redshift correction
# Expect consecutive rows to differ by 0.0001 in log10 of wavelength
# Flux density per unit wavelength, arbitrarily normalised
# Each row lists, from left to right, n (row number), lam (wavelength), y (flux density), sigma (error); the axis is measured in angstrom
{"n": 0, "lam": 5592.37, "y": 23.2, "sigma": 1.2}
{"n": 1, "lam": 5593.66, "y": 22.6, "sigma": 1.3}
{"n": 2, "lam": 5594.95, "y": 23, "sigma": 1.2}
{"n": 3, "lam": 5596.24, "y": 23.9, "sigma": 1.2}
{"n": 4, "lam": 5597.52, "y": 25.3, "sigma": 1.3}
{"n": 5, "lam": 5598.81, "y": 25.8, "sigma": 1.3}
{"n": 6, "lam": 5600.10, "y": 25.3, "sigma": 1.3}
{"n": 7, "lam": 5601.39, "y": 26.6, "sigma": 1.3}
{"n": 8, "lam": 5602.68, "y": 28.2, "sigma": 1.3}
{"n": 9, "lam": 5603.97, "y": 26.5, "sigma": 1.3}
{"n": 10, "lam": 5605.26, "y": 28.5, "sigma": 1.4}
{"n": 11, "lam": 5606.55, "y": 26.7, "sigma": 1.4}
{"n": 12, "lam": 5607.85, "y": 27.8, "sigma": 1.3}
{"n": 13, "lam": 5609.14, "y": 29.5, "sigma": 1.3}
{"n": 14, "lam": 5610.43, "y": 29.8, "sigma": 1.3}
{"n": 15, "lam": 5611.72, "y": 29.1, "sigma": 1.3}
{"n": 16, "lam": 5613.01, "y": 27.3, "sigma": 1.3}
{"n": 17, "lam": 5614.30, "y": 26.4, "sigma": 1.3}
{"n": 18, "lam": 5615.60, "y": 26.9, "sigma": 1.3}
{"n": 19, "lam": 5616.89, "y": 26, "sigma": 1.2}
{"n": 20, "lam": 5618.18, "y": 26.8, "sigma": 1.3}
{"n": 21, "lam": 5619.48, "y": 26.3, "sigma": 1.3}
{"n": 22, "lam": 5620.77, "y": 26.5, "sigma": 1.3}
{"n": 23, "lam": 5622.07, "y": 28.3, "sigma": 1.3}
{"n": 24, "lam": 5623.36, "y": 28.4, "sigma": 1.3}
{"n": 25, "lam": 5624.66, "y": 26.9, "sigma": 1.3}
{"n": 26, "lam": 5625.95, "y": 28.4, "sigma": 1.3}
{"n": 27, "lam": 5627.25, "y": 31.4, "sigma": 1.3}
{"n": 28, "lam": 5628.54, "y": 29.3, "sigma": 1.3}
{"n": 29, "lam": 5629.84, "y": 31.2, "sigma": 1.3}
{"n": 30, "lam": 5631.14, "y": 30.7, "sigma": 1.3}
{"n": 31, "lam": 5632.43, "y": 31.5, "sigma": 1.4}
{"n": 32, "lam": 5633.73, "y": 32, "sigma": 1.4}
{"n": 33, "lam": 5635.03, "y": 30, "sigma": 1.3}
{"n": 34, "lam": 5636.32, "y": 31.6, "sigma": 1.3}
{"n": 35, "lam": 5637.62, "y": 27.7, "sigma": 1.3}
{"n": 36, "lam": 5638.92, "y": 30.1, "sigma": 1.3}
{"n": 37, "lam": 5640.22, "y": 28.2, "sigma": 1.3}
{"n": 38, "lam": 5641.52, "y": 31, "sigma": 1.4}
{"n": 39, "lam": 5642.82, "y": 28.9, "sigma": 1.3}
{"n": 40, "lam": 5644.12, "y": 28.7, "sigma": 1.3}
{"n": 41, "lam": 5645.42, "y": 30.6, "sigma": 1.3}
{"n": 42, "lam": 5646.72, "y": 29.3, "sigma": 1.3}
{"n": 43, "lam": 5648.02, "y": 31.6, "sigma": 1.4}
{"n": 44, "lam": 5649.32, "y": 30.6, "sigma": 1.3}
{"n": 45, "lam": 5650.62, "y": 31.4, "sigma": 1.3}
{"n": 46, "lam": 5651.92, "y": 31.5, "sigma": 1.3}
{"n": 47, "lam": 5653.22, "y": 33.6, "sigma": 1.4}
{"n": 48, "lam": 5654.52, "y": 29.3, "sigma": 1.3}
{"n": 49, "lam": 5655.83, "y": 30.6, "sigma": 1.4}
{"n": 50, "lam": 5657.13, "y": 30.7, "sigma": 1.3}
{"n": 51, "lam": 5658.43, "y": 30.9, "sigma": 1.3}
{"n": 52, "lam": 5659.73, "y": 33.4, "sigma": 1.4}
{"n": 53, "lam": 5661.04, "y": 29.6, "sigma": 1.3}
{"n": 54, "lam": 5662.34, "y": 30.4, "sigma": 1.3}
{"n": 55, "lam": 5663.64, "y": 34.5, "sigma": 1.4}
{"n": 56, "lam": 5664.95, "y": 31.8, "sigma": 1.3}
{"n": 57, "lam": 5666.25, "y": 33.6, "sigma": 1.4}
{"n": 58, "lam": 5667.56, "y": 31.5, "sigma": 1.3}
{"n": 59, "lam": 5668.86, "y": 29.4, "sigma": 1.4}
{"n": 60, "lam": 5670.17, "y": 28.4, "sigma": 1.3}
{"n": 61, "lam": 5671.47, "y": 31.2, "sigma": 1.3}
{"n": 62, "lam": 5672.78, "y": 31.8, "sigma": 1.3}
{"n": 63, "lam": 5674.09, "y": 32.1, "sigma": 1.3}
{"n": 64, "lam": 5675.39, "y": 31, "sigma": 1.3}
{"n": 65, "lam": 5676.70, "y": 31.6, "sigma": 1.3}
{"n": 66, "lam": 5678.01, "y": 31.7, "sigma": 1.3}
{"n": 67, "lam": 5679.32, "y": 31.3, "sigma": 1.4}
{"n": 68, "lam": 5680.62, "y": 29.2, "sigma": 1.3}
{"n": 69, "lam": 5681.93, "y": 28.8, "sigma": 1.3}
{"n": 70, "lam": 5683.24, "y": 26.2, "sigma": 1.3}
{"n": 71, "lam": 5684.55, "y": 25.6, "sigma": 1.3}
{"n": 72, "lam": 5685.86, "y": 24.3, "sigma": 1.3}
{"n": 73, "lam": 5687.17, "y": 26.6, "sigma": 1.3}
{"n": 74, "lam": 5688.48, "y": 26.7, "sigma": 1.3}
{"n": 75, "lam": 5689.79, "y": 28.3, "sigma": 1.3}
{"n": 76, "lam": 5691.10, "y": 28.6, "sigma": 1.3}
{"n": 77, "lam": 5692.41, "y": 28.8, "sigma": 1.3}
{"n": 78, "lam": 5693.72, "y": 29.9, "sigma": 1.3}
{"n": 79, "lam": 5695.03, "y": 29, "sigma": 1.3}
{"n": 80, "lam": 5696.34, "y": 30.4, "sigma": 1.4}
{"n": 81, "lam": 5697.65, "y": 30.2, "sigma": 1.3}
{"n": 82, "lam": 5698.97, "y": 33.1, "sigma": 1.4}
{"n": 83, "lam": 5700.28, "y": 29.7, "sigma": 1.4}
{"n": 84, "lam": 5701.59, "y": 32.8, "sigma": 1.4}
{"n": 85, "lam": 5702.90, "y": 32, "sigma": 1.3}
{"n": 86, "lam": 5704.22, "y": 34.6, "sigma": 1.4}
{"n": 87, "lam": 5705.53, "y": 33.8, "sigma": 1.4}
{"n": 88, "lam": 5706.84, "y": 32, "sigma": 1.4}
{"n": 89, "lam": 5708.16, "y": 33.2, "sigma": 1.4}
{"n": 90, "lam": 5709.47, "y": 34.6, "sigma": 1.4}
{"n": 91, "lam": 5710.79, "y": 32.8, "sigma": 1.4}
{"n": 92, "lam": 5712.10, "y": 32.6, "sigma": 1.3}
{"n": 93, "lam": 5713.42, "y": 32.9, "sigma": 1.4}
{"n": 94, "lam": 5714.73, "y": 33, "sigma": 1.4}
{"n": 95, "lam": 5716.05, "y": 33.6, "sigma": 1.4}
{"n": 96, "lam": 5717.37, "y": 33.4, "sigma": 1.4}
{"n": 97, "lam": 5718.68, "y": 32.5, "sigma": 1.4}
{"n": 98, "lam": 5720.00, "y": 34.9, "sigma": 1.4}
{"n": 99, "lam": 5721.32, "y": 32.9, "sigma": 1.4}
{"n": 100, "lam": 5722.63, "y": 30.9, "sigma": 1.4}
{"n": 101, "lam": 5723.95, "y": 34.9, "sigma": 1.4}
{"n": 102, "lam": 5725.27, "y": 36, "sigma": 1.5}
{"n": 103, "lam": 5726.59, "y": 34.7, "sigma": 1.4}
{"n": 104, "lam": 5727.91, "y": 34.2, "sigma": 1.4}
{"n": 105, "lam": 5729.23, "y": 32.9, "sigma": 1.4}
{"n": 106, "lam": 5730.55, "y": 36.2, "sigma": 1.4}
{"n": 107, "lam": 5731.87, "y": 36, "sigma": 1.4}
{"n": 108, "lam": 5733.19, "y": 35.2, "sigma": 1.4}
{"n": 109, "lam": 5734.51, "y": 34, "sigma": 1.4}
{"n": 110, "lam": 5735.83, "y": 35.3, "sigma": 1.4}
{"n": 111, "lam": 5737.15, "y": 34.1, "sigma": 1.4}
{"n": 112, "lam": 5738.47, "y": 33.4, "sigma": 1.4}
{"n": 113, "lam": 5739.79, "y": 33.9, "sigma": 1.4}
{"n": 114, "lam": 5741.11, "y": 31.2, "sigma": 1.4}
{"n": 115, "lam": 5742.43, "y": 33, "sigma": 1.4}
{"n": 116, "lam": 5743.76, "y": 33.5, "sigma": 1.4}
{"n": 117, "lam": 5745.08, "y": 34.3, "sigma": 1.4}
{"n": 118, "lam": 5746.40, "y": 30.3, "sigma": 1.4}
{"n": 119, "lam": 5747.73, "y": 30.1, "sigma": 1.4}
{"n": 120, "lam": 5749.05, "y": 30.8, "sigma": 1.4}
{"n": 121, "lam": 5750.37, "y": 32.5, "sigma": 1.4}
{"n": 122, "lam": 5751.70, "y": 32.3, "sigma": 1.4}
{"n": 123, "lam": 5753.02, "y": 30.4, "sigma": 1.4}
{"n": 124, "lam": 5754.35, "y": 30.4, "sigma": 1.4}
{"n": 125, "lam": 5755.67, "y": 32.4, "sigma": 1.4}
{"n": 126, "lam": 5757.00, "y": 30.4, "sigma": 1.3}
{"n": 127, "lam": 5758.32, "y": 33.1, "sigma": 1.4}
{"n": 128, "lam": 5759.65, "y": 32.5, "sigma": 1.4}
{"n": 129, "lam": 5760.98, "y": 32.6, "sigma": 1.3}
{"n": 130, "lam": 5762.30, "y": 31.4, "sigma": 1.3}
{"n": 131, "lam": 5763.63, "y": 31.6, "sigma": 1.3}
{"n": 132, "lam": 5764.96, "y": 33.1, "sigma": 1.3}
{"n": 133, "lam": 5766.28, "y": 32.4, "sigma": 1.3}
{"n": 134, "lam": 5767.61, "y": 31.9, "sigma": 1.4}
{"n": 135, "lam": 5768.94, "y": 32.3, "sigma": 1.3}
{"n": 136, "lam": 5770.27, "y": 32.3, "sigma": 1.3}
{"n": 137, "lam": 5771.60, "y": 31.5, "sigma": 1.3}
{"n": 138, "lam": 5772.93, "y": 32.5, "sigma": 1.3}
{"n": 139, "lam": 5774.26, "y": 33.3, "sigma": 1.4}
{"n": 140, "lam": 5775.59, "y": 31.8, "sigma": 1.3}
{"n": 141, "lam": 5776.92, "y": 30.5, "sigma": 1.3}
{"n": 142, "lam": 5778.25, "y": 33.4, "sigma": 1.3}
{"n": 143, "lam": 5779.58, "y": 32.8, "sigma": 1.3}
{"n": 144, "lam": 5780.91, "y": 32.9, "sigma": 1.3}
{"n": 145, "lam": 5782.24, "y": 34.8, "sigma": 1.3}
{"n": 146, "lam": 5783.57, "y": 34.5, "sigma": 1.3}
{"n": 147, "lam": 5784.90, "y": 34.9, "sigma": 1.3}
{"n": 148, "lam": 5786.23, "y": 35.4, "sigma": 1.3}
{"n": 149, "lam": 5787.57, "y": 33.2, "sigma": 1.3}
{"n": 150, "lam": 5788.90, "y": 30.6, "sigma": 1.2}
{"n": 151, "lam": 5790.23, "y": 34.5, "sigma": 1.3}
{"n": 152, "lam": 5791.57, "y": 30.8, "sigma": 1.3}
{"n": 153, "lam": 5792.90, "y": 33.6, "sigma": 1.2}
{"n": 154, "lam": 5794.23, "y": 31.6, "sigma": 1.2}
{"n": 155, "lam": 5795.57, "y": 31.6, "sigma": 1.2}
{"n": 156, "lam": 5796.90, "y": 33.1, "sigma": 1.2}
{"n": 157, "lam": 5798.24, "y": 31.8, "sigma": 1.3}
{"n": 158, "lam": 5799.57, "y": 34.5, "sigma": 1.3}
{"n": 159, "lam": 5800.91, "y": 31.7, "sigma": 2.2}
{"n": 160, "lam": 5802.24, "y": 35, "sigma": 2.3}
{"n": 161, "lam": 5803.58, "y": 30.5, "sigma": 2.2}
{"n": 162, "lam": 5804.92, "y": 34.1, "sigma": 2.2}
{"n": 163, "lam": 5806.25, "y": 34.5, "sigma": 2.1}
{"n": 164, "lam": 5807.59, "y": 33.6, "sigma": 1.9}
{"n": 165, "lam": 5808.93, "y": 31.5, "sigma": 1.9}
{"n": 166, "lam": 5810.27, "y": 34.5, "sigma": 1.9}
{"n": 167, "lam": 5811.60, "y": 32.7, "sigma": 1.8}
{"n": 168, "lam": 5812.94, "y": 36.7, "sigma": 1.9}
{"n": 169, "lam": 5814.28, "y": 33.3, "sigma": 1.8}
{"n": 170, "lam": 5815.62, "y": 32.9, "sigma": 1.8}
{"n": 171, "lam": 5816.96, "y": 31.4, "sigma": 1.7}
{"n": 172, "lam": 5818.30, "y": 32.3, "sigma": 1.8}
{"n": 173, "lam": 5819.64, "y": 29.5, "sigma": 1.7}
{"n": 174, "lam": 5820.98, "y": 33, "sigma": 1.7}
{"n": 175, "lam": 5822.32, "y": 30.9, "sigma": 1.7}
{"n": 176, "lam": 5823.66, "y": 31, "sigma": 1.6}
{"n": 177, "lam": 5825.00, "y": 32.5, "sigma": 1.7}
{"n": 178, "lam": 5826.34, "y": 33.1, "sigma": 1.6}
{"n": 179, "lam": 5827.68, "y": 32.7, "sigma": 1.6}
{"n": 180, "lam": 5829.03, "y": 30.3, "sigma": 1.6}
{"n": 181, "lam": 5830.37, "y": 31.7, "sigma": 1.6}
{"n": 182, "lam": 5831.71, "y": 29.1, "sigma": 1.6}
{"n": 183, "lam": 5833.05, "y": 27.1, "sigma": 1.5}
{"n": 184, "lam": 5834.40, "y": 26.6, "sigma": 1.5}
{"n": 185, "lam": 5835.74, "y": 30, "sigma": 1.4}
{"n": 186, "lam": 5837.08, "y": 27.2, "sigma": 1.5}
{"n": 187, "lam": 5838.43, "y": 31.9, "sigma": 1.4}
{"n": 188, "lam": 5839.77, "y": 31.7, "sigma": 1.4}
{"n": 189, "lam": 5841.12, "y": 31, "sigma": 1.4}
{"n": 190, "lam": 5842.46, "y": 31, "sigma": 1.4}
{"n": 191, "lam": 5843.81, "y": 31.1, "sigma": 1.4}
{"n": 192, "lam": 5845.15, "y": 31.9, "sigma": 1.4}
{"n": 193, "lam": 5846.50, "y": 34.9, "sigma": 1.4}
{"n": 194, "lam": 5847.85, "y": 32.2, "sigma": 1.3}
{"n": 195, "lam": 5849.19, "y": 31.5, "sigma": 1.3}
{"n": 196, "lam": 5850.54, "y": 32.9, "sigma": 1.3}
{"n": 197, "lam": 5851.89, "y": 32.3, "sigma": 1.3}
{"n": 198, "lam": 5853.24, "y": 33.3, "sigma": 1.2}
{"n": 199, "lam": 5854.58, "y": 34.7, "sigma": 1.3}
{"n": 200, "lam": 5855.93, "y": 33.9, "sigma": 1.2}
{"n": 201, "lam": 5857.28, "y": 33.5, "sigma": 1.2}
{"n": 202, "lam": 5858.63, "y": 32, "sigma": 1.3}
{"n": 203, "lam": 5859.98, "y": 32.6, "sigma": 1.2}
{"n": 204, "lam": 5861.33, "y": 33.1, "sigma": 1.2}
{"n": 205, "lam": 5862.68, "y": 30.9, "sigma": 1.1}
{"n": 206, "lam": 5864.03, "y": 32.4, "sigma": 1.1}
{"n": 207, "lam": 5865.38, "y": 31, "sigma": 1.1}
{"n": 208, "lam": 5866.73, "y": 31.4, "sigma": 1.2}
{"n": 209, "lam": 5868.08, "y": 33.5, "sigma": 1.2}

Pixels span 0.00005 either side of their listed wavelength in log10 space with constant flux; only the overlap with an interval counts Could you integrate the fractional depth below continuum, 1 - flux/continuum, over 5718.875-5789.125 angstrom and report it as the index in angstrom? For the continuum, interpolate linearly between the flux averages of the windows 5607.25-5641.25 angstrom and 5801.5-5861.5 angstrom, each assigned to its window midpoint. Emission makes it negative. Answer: -4.8 angstrom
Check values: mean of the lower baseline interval 28.8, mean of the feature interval 33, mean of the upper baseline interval 32.1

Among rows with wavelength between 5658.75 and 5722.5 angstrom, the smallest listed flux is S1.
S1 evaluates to 24.3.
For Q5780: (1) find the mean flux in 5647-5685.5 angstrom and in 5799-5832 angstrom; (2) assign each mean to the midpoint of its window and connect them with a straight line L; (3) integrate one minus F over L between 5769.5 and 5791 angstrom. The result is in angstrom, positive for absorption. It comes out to -0.6 angstrom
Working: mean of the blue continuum 30.7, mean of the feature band 33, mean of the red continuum 32.6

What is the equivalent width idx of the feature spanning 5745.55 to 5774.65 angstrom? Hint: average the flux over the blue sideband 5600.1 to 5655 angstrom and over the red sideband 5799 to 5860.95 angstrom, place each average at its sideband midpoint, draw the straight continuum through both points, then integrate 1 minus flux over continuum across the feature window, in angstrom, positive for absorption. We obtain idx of -0.7 angstrom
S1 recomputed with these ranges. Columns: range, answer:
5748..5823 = 29.5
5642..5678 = 28.4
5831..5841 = 26.6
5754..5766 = 30.4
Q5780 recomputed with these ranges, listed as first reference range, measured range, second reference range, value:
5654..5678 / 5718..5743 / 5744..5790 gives -1.6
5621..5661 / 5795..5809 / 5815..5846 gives -1.0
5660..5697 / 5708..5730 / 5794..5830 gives -2.1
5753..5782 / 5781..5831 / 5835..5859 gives -1.1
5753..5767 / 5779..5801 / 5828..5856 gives -1.0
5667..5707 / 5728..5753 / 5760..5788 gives -1.2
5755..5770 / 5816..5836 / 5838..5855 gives 0.9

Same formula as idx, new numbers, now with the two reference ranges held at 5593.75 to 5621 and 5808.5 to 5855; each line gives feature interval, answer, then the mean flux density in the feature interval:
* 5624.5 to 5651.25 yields -2.7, 30.1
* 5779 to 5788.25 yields -1.0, 34.1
